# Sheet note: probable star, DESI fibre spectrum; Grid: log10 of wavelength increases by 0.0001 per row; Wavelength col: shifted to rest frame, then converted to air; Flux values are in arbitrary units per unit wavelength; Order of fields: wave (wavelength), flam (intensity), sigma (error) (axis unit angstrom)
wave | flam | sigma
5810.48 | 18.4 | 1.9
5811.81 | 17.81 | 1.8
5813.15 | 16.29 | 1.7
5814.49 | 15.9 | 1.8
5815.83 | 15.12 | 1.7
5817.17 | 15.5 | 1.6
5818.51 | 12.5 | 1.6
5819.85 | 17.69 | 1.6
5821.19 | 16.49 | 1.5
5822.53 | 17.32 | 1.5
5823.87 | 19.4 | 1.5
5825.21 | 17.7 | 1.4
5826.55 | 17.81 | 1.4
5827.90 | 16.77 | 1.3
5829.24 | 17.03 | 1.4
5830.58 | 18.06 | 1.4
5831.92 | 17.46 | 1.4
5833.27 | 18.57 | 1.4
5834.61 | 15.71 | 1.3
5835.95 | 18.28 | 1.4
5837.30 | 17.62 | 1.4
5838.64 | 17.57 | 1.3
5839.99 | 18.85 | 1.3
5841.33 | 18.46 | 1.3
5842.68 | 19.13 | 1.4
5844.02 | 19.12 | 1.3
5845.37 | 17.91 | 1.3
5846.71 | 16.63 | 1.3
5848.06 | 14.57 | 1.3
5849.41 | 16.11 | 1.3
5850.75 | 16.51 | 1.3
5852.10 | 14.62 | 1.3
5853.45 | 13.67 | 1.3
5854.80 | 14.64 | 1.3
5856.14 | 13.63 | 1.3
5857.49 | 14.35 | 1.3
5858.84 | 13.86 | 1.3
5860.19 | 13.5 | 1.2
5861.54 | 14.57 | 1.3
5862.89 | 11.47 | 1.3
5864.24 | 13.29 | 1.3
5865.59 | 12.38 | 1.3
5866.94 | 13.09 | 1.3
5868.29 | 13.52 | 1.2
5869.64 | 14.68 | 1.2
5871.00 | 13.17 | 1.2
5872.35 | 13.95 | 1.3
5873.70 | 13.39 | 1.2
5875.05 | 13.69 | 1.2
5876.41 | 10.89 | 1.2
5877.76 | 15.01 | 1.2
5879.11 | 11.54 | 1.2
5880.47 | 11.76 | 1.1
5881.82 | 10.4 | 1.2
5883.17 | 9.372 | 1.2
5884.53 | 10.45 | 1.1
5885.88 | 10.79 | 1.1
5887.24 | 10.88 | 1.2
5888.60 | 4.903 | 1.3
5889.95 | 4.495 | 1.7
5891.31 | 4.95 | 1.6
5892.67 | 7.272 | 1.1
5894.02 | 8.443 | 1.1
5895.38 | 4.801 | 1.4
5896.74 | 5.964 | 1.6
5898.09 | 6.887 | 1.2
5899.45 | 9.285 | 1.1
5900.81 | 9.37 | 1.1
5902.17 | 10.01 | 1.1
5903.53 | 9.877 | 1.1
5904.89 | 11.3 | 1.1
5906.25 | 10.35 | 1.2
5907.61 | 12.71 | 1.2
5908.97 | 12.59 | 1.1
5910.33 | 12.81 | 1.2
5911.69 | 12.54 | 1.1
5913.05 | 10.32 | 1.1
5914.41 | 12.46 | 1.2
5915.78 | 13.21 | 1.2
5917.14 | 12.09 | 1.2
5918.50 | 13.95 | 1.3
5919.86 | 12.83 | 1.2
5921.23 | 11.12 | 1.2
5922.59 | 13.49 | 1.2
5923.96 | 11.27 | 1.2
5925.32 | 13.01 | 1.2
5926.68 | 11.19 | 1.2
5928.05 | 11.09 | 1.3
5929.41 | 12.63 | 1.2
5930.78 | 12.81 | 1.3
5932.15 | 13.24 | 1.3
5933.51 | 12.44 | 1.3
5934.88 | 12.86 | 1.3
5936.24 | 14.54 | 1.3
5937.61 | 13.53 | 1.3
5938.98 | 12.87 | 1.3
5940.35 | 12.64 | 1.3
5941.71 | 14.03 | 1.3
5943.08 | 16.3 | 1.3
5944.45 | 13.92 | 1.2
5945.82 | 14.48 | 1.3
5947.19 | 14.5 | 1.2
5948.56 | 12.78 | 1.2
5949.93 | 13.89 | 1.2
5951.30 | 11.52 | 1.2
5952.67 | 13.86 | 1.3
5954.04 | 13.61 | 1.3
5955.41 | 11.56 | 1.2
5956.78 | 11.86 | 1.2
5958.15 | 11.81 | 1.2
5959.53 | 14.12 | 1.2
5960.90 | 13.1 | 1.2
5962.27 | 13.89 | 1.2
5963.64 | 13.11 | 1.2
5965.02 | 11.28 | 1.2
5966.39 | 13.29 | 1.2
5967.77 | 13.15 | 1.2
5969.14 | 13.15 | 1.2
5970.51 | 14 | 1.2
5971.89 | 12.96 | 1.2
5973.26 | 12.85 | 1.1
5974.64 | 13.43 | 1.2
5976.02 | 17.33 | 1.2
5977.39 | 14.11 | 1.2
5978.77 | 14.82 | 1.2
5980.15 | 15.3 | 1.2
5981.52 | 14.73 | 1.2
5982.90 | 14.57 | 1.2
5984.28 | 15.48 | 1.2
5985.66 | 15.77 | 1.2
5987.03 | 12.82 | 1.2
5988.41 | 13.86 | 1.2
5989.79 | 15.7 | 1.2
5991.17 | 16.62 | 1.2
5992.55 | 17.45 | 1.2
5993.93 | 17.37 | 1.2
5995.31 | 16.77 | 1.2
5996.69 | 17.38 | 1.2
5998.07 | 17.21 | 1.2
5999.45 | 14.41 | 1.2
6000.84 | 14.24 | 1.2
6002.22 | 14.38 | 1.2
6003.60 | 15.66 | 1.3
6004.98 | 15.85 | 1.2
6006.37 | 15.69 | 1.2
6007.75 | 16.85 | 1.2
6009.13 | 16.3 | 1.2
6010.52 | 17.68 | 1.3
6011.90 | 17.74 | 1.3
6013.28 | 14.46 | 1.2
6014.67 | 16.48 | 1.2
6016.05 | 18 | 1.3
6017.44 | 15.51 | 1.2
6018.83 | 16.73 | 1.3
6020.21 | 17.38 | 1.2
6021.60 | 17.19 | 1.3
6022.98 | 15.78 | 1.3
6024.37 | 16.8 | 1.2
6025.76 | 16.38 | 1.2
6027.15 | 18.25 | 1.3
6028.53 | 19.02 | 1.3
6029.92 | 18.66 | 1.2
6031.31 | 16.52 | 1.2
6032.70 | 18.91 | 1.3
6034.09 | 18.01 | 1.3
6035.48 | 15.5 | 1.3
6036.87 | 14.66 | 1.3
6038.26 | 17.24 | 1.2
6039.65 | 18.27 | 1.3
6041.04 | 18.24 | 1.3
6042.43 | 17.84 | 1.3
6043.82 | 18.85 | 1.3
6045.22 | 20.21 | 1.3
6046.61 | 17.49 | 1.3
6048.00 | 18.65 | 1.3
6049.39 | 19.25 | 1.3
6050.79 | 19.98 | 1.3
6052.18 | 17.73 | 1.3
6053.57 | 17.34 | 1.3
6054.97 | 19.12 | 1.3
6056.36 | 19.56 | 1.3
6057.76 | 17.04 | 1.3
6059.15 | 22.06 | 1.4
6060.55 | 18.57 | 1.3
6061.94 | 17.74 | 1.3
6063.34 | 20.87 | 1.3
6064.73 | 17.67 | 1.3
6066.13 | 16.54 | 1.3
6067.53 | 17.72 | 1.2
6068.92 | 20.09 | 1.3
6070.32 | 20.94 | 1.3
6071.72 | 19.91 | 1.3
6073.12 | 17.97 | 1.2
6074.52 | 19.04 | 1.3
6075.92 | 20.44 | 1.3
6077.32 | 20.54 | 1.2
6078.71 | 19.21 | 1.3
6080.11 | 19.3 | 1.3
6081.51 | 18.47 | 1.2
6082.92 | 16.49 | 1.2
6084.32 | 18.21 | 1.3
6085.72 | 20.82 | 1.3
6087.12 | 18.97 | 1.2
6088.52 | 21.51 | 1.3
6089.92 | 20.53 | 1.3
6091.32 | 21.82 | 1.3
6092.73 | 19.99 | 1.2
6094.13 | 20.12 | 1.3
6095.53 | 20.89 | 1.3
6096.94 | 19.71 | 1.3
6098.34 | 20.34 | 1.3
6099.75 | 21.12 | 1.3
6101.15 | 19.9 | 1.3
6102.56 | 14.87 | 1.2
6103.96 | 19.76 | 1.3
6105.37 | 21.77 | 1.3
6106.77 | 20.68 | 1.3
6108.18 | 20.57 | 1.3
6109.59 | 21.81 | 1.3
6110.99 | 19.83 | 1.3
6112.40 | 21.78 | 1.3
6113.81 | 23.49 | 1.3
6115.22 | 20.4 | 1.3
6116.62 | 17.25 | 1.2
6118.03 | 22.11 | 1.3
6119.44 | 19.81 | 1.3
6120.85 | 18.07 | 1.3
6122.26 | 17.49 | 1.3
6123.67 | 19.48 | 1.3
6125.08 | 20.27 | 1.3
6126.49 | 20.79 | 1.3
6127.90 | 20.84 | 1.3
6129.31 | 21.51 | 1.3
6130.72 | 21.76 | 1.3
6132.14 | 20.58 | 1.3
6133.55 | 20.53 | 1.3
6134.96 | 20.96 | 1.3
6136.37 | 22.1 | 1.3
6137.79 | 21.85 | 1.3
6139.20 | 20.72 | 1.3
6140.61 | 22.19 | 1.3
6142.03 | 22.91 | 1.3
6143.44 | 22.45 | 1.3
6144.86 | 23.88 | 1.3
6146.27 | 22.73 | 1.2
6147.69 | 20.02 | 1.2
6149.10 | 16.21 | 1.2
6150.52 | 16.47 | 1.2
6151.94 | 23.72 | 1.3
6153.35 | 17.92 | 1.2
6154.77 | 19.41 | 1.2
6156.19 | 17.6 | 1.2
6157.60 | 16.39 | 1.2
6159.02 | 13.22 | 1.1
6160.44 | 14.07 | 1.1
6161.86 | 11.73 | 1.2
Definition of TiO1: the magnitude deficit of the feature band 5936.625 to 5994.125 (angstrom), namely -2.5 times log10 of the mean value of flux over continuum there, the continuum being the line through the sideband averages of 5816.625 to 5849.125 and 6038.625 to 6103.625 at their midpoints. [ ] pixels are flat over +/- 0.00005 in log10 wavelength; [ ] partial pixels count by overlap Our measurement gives 0.297 mag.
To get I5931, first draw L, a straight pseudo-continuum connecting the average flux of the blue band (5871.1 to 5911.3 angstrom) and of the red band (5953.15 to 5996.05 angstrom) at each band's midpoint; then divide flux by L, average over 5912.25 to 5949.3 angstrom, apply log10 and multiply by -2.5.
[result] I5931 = -0.083 mag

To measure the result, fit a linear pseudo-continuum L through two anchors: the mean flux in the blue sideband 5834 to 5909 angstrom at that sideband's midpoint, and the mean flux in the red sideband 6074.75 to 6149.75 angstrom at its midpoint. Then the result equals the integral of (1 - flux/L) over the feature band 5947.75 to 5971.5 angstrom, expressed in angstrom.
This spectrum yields 3.84 angstrom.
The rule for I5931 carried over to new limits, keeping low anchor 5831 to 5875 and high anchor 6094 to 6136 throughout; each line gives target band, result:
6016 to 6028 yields 0.11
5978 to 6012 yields 0.15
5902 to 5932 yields 0.35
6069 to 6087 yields 0.02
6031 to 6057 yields 0.05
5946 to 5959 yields 0.32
